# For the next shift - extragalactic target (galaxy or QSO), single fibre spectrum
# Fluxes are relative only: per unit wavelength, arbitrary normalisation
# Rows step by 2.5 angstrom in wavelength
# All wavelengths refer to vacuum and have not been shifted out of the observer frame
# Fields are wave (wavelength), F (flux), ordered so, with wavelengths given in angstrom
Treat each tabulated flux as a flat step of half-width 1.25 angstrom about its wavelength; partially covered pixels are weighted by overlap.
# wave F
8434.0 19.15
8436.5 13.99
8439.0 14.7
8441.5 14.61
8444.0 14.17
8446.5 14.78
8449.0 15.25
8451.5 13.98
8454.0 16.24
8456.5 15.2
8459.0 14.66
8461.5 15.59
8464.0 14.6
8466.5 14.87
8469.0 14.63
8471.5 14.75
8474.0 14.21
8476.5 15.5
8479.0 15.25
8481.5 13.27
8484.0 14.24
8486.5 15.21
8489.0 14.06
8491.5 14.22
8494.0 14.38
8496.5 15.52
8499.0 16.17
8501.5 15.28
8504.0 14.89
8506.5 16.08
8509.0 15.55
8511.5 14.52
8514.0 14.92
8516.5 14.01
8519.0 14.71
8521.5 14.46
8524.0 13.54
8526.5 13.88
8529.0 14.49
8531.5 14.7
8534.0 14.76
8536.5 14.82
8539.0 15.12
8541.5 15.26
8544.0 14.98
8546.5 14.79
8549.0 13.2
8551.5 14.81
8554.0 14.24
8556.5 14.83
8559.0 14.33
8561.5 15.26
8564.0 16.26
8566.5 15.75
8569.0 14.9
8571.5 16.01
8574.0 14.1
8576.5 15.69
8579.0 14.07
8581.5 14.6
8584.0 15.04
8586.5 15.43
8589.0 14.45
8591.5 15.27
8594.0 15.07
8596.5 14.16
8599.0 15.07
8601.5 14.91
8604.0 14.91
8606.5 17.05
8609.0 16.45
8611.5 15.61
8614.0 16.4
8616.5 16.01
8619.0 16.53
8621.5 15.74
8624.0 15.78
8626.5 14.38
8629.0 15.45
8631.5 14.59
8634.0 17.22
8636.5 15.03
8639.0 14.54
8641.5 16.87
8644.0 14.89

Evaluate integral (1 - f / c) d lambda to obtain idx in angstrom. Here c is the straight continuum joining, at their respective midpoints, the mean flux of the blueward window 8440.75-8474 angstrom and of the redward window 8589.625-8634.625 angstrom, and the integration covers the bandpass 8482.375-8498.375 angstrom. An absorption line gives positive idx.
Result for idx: 0.4 angstrom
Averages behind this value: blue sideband 14.9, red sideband 15.6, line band 14.6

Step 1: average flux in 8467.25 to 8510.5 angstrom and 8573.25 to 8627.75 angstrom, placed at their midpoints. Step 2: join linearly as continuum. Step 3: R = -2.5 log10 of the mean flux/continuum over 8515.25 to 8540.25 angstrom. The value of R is 0.044 mag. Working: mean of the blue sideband 14.9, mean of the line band 14.4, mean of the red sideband 15.3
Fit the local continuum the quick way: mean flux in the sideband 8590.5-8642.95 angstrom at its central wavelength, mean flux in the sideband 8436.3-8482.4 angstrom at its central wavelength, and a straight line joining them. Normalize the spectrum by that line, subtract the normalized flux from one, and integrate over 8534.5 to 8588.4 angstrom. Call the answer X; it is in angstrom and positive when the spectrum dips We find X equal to 1.3 angstrom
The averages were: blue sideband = 14.8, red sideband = 15.6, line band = 14.9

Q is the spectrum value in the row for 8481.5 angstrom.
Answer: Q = 13.27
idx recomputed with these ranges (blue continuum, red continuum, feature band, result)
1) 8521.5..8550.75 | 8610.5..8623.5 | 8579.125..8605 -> 1.2 angstrom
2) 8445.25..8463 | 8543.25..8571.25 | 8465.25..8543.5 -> 1.3 angstrom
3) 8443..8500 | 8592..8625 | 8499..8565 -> 1.8 angstrom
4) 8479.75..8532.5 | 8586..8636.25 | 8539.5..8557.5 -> 0.5 angstrom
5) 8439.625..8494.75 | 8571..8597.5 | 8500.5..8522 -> -0.3 angstrom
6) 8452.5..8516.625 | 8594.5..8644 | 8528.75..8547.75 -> 0.4 angstrom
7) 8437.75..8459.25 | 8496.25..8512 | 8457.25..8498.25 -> 1.3 angstrom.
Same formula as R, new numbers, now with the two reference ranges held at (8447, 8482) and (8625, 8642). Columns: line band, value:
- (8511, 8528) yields 0.057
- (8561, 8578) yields -0.015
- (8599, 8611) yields -0.031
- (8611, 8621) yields -0.056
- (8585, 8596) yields 0.019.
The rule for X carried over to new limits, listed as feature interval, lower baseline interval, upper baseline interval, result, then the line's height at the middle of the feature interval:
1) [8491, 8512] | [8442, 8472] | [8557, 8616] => -0.3 angstrom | 15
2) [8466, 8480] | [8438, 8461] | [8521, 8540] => -0.1 angstrom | 14.8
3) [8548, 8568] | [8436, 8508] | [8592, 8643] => 0.6 angstrom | 15.3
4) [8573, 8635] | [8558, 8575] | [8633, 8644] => 0.7 angstrom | 15.5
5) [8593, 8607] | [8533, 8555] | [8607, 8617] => 0.7 angstrom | 15.9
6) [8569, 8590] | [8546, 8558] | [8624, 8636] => -0.3 angstrom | 14.7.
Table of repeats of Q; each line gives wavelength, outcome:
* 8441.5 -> 14.61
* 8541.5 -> 15.26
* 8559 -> 14.33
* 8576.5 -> 15.69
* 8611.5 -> 15.61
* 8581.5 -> 14.6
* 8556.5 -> 14.83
